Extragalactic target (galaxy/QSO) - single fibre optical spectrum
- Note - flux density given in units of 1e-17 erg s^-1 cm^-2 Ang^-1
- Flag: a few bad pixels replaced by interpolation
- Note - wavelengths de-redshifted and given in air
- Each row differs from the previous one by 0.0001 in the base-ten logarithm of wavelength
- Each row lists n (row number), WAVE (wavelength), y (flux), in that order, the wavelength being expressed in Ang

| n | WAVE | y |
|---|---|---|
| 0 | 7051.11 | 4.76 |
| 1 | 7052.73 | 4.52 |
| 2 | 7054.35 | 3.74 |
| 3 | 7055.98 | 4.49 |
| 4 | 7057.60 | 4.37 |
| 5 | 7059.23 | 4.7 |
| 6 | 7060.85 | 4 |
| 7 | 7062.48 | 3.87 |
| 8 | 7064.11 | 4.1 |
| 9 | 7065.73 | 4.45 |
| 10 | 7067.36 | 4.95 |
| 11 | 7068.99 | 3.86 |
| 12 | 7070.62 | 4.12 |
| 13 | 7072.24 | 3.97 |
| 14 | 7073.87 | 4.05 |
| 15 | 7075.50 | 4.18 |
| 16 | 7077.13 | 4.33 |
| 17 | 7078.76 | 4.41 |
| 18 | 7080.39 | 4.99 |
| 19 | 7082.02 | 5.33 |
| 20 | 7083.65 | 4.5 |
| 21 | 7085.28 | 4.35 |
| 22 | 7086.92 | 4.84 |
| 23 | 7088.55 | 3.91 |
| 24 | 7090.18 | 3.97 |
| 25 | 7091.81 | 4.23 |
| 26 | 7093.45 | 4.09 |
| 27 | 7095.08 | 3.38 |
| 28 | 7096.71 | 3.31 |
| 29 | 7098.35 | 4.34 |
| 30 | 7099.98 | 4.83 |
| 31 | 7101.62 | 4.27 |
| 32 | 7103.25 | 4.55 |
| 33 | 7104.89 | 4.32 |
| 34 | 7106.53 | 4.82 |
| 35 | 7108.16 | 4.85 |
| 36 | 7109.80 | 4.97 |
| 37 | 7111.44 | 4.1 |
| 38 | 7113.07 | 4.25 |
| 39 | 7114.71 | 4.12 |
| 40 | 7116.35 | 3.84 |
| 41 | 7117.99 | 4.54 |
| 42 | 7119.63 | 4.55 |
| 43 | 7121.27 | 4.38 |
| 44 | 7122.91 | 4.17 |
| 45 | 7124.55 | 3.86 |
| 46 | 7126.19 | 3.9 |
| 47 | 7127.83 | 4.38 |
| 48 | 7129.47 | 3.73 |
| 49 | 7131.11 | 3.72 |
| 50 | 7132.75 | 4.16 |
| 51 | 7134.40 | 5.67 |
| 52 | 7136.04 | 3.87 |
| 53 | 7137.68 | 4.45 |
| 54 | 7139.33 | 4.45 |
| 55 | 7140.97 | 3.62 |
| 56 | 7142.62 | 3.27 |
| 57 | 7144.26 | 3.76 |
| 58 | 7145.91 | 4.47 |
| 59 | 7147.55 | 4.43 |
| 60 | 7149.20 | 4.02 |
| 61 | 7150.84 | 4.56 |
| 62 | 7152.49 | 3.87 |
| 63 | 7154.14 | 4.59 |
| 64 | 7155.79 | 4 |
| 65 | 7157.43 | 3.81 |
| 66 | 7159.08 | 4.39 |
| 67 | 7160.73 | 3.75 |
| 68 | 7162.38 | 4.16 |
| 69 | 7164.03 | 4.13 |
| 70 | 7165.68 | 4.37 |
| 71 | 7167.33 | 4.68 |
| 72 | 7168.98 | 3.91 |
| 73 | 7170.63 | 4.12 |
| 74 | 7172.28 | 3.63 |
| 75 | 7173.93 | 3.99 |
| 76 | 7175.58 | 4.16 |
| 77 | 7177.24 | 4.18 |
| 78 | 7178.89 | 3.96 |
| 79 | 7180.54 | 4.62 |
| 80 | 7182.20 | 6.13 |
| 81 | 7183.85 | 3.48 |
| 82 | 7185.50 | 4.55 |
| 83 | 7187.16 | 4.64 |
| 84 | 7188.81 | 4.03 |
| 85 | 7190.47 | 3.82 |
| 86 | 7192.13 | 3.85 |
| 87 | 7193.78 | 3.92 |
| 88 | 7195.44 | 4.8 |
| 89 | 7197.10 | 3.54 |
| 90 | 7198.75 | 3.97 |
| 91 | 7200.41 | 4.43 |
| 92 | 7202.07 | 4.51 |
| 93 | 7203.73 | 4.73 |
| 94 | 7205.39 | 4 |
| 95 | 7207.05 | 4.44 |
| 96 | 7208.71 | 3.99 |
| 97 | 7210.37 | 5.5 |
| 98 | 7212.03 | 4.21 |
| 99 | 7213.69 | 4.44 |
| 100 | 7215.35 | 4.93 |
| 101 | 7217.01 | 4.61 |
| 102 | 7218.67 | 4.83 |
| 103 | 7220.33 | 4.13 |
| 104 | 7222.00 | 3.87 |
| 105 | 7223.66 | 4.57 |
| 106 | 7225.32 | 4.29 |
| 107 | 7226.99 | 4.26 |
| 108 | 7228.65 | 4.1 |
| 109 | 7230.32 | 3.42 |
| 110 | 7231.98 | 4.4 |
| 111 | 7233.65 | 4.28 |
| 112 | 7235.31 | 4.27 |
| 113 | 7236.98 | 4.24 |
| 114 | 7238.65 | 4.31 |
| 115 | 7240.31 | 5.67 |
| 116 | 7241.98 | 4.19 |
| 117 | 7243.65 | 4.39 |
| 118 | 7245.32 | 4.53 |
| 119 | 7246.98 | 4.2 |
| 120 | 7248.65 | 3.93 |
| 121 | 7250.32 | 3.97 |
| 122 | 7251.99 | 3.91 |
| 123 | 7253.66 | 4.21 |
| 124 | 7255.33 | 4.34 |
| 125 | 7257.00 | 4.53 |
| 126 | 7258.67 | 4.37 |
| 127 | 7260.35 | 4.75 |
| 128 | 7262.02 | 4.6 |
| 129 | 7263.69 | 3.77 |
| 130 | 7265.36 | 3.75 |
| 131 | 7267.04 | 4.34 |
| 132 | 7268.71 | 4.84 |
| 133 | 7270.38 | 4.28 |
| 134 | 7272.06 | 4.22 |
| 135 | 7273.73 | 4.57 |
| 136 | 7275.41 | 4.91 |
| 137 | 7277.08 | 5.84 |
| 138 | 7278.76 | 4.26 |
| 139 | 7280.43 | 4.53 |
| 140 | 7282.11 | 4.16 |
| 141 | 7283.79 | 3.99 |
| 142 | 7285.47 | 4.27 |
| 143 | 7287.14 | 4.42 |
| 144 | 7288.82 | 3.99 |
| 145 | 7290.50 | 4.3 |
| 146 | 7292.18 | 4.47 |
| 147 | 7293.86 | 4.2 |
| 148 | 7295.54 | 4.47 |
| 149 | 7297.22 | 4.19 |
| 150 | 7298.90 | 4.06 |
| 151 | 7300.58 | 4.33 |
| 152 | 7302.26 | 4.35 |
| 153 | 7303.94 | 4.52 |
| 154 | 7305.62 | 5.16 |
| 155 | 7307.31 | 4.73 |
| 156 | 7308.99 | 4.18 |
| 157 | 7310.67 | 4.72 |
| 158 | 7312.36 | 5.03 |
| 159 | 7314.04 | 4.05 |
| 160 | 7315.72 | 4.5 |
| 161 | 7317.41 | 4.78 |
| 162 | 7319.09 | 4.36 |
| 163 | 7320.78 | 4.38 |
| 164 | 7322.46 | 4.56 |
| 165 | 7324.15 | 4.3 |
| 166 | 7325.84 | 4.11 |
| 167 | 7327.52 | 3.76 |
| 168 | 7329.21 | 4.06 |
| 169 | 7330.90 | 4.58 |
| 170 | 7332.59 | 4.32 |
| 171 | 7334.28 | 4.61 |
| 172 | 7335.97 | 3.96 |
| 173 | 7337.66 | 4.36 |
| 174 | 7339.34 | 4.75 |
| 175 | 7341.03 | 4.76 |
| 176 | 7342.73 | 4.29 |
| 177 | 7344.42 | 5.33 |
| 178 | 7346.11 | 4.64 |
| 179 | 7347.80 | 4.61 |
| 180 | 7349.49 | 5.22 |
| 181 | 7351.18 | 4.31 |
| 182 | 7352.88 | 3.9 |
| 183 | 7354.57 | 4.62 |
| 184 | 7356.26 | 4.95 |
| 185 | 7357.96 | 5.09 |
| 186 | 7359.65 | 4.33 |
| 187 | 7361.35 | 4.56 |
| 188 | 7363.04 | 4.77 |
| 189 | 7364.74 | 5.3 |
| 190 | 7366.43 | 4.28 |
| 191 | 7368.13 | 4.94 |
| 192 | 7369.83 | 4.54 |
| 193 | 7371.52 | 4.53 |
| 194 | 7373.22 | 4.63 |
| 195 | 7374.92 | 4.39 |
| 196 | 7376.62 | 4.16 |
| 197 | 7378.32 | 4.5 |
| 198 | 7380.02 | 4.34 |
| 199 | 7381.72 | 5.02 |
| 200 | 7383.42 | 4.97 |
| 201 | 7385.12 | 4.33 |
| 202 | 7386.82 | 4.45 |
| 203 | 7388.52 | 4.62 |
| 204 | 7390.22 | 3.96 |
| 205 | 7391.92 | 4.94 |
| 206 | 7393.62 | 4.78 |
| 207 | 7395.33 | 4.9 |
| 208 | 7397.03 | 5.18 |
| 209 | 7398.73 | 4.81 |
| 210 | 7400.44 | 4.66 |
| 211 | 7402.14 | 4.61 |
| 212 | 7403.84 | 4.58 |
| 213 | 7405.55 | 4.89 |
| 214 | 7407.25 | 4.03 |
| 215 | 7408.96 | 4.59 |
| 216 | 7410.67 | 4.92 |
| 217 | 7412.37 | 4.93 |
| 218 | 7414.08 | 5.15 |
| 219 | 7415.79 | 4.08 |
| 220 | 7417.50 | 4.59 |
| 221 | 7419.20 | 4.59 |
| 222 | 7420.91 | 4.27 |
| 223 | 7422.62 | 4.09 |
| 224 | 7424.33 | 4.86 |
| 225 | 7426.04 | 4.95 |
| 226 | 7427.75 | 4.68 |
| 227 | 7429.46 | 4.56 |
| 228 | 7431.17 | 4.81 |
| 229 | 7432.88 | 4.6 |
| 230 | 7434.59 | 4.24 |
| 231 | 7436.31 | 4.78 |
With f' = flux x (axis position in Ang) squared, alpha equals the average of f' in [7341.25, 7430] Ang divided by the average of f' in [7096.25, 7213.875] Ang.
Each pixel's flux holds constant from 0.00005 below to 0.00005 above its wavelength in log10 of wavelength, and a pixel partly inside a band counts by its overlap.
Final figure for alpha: 1.2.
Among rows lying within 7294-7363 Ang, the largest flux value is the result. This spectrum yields 5.33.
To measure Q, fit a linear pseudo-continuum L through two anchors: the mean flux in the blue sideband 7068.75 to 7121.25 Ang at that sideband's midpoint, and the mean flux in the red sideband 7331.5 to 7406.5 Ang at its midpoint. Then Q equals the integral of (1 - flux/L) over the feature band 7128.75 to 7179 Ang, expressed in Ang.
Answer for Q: 3.0 Ang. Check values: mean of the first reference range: 4.32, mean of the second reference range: 4.63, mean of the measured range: 4.13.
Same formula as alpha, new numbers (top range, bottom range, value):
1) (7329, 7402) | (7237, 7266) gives 1.10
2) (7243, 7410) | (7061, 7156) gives 1.12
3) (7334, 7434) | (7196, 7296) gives 1.10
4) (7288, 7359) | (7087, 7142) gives 1.12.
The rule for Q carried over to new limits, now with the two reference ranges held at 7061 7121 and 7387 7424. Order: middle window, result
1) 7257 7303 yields 1.2 Ang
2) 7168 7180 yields 1.0 Ang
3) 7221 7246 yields 0.8 Ang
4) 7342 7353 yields -0.2 Ang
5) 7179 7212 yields 0.5 Ang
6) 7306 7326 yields 0.2 Ang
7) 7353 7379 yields -0.2 Ang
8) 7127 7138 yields 0.2 Ang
